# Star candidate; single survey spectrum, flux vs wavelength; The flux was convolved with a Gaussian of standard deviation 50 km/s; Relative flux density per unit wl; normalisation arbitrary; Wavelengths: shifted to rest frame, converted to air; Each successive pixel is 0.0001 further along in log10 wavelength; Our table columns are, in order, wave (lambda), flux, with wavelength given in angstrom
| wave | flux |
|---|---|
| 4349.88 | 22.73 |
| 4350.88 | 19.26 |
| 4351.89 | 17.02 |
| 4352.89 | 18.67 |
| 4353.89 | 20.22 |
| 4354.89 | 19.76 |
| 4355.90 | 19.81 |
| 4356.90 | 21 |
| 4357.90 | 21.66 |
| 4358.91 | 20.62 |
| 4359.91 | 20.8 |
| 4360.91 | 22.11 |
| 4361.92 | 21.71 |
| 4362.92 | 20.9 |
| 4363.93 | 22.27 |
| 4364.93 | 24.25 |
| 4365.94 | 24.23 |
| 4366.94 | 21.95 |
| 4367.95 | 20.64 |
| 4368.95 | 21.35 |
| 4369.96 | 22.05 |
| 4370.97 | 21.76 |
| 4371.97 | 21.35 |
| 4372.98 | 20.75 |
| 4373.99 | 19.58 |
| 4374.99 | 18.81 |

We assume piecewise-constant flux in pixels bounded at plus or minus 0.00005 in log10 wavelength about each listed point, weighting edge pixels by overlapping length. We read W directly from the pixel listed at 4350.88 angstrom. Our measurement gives 19.26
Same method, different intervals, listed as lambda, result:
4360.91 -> 22.11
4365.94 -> 24.23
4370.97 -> 21.76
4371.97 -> 21.35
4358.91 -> 20.62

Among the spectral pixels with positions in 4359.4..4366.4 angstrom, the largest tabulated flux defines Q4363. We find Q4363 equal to 24.25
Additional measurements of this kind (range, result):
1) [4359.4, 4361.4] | 22.11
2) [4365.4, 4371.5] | 24.23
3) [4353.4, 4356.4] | 20.22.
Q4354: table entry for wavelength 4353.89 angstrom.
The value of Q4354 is 20.22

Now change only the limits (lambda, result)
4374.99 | 18.81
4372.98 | 20.75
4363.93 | 22.27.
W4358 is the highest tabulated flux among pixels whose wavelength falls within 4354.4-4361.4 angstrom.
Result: 22.11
